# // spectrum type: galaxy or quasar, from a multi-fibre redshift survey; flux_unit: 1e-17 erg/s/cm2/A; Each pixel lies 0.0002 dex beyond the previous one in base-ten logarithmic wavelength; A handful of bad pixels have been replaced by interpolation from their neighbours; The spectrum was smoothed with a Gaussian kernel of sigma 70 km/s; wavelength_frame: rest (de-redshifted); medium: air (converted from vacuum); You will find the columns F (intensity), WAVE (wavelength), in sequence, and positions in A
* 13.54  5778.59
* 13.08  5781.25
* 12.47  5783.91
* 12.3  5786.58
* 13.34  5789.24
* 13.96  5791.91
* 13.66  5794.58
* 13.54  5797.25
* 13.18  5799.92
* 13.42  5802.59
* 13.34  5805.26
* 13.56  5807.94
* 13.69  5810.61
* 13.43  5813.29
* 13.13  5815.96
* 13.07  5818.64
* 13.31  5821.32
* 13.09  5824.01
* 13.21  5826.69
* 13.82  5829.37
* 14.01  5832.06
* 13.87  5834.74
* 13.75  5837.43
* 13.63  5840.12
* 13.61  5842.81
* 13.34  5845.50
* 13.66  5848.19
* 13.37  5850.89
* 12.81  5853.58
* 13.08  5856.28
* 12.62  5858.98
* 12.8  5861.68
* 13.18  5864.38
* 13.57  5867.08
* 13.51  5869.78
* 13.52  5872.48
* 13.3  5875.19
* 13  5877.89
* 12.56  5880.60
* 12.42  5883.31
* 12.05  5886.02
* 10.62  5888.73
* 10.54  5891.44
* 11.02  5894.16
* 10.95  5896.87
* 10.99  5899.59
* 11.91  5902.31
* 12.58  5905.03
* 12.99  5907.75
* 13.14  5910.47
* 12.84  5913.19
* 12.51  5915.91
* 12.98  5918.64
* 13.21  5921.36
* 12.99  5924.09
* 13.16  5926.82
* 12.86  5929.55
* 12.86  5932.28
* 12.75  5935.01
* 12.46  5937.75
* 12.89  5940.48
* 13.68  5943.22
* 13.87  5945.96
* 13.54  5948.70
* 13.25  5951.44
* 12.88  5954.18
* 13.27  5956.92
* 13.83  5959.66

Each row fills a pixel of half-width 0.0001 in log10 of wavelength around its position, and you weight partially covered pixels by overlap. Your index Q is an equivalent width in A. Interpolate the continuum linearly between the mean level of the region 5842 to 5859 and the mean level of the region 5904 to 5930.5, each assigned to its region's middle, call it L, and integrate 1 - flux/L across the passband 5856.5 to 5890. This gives 0.9 A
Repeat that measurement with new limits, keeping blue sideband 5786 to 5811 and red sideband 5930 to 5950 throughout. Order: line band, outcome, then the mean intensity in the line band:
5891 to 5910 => 2.19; 11.7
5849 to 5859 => 0.19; 13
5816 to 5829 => 0.15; 13.2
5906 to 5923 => 0.32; 12.9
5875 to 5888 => 0.73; 12.5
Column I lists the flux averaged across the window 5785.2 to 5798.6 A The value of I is 13.4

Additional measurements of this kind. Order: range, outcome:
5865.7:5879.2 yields 13.4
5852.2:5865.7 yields 12.9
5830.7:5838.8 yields 13.9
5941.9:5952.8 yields 13.6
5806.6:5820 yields 13.4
